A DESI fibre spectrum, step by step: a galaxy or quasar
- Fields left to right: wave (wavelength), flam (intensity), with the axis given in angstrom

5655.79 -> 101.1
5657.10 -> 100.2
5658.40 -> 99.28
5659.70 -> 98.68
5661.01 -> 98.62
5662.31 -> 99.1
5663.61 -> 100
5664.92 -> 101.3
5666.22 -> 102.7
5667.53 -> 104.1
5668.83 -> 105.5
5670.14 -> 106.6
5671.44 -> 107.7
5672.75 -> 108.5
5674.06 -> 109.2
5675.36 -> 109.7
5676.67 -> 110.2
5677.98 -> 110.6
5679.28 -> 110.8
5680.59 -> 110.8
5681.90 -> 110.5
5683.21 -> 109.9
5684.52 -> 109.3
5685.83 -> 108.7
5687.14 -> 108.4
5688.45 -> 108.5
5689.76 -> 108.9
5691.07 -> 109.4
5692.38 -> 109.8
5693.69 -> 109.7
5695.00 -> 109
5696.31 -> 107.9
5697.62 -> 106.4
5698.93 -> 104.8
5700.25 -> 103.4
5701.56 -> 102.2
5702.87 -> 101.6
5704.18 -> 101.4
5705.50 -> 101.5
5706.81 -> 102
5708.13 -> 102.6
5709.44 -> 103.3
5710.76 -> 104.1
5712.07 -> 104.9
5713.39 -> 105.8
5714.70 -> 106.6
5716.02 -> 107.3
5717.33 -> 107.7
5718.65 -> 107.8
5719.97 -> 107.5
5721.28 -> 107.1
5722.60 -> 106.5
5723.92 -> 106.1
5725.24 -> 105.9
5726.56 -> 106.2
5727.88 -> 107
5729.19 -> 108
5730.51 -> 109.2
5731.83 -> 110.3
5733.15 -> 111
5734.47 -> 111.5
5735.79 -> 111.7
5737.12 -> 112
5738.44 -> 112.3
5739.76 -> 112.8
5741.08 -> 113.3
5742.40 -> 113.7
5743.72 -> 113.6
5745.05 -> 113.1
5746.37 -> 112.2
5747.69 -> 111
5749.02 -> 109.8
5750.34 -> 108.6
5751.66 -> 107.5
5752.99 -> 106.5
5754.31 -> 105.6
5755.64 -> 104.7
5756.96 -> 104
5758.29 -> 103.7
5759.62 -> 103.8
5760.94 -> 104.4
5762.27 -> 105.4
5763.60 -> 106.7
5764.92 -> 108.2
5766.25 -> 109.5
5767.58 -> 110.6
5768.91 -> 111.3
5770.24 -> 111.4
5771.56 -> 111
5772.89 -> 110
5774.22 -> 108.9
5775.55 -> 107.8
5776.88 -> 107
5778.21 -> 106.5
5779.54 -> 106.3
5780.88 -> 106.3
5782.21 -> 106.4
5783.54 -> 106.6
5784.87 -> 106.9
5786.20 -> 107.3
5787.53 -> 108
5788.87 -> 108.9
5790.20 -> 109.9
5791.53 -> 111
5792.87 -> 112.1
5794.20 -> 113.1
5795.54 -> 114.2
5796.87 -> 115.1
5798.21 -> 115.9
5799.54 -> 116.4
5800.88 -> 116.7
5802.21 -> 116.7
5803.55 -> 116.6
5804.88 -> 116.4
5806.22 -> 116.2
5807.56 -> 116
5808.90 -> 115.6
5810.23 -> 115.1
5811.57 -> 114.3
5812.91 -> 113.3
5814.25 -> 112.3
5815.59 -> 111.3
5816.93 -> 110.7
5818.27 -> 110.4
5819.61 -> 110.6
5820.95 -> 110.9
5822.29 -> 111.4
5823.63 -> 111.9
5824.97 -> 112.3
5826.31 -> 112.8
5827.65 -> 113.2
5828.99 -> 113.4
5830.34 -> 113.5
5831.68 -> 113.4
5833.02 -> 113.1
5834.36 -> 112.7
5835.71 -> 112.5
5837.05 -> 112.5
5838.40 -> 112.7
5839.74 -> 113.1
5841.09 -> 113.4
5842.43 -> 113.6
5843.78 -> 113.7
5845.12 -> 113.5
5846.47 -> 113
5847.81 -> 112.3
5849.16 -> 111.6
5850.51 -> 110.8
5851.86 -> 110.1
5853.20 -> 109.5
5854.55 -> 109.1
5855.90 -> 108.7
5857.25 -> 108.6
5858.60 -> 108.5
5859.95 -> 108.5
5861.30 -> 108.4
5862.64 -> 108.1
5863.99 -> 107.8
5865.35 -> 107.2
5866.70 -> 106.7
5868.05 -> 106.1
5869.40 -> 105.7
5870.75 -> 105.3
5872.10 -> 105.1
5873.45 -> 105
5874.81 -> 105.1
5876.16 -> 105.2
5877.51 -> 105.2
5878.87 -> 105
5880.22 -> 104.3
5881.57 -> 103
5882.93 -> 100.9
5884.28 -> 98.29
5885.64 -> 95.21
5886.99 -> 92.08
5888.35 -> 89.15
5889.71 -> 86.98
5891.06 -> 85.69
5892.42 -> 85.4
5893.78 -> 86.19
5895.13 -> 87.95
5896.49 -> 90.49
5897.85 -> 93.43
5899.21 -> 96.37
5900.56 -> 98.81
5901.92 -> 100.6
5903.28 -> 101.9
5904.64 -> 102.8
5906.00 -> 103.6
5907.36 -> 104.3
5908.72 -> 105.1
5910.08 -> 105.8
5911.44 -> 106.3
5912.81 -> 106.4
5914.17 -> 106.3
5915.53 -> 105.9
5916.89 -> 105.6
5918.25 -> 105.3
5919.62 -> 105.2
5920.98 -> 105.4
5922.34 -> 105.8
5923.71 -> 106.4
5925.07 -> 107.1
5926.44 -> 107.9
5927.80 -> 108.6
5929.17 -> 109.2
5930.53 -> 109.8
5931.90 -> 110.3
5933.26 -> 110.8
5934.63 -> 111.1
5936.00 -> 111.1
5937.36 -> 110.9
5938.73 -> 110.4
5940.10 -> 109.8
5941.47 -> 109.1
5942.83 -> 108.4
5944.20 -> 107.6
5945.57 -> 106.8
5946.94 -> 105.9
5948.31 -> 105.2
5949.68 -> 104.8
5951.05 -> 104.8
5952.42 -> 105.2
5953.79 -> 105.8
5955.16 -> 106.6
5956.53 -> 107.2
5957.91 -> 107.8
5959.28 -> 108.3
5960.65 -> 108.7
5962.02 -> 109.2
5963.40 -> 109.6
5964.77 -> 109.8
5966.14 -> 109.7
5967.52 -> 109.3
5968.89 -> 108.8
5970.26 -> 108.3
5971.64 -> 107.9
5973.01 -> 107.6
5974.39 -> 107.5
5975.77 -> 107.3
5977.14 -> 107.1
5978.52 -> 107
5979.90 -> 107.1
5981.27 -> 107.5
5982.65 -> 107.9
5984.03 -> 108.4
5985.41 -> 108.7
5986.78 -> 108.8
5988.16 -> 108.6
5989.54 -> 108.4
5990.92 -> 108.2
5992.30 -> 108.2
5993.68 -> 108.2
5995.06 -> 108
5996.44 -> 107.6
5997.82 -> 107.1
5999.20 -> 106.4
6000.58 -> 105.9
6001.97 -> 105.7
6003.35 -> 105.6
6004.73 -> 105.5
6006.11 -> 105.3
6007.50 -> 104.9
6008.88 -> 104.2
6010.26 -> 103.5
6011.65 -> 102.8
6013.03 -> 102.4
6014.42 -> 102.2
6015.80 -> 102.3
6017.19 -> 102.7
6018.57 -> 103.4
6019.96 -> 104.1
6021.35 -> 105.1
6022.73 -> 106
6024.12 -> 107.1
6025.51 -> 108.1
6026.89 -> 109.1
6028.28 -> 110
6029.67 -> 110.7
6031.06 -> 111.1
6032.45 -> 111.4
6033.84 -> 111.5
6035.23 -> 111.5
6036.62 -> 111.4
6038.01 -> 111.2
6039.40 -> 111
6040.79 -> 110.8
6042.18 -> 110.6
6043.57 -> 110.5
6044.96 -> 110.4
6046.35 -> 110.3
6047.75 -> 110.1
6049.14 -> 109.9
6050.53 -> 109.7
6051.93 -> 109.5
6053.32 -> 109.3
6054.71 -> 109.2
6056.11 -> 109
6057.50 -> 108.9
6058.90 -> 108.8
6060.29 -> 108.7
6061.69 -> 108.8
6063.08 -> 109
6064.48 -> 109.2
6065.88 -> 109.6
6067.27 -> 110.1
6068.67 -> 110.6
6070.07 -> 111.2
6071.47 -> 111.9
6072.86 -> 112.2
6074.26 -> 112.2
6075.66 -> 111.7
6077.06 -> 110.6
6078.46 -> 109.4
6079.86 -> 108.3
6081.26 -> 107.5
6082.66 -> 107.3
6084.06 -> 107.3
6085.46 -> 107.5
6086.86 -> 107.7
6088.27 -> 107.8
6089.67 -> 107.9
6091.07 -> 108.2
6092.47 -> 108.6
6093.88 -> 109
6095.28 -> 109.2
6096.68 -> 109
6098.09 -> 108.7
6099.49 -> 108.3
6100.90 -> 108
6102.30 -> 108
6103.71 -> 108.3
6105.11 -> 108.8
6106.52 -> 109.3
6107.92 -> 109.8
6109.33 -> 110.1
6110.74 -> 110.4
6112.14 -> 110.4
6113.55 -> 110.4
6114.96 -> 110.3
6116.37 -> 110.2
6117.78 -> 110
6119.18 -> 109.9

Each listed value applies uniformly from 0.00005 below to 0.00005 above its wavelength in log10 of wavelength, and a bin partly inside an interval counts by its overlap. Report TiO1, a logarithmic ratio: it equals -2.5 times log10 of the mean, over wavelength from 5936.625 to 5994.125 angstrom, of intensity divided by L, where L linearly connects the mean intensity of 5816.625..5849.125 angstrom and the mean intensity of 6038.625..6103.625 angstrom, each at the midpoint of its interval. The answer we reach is 0.028 mag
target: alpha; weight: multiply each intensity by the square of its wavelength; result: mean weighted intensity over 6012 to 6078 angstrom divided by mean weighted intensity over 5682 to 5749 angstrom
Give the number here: 1.13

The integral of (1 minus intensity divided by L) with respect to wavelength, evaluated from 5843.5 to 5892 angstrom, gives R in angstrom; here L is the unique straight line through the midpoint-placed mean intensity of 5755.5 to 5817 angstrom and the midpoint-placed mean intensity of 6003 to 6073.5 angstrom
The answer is 2.21 angstrom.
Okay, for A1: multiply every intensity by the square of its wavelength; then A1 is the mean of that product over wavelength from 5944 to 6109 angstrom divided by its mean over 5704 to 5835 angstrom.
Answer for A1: 1.07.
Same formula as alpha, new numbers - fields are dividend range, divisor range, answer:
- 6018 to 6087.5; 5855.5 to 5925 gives 1.13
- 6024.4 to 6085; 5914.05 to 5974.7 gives 1.06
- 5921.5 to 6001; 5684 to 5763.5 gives 1.09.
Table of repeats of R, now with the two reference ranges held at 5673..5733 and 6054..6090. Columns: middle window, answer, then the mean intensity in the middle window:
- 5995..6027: 1.1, 105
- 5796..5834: -2.1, 114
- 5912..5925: 0.3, 106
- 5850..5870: 0.0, 108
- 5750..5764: 0.3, 105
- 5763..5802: -0.9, 110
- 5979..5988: 0.1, 108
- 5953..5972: 0.1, 108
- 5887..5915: 2.9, 97.1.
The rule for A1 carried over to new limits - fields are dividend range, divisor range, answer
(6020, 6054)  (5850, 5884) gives 1.09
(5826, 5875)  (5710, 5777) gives 1.05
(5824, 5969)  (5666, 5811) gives 1.03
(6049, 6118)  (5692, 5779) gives 1.14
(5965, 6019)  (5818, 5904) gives 1.06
